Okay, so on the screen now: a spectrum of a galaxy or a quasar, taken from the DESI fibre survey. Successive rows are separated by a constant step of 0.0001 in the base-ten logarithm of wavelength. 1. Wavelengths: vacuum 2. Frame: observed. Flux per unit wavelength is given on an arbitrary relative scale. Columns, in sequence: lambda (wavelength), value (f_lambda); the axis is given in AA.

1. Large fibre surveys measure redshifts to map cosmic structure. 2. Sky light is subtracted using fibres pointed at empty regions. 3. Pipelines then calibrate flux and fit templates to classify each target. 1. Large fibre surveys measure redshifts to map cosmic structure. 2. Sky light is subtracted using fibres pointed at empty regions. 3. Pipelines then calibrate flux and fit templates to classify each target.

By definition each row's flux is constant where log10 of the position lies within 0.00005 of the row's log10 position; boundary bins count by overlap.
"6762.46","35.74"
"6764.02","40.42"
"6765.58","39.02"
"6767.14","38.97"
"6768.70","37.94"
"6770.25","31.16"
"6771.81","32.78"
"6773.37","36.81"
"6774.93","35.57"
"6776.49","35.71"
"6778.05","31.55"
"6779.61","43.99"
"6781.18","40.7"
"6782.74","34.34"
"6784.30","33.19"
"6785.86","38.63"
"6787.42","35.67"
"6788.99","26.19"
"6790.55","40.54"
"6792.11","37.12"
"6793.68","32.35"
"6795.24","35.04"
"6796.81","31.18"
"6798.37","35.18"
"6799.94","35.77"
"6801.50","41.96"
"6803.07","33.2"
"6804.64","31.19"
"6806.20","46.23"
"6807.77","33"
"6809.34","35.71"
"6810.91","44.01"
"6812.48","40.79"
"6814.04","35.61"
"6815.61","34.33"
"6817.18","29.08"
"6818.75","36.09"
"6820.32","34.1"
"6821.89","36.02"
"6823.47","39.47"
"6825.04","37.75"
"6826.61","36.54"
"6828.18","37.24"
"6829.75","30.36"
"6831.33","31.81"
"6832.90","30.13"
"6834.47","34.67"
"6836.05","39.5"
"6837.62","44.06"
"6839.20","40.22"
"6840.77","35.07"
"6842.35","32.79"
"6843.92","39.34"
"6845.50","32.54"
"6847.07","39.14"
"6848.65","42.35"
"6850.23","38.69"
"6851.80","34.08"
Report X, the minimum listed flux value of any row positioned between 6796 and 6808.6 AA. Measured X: 31.18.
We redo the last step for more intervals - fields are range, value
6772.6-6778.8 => 31.55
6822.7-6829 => 36.54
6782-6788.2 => 33.19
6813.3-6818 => 29.08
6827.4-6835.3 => 30.13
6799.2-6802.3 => 35.77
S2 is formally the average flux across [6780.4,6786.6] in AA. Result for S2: 36.7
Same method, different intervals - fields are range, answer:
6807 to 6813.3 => 38.4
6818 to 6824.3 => 36.4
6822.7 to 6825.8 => 38.6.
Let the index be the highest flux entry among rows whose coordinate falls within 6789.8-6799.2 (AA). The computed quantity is 40.54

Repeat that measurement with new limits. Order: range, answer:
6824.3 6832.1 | 37.75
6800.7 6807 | 46.23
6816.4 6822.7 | 36.09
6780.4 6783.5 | 40.7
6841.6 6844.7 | 39.34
